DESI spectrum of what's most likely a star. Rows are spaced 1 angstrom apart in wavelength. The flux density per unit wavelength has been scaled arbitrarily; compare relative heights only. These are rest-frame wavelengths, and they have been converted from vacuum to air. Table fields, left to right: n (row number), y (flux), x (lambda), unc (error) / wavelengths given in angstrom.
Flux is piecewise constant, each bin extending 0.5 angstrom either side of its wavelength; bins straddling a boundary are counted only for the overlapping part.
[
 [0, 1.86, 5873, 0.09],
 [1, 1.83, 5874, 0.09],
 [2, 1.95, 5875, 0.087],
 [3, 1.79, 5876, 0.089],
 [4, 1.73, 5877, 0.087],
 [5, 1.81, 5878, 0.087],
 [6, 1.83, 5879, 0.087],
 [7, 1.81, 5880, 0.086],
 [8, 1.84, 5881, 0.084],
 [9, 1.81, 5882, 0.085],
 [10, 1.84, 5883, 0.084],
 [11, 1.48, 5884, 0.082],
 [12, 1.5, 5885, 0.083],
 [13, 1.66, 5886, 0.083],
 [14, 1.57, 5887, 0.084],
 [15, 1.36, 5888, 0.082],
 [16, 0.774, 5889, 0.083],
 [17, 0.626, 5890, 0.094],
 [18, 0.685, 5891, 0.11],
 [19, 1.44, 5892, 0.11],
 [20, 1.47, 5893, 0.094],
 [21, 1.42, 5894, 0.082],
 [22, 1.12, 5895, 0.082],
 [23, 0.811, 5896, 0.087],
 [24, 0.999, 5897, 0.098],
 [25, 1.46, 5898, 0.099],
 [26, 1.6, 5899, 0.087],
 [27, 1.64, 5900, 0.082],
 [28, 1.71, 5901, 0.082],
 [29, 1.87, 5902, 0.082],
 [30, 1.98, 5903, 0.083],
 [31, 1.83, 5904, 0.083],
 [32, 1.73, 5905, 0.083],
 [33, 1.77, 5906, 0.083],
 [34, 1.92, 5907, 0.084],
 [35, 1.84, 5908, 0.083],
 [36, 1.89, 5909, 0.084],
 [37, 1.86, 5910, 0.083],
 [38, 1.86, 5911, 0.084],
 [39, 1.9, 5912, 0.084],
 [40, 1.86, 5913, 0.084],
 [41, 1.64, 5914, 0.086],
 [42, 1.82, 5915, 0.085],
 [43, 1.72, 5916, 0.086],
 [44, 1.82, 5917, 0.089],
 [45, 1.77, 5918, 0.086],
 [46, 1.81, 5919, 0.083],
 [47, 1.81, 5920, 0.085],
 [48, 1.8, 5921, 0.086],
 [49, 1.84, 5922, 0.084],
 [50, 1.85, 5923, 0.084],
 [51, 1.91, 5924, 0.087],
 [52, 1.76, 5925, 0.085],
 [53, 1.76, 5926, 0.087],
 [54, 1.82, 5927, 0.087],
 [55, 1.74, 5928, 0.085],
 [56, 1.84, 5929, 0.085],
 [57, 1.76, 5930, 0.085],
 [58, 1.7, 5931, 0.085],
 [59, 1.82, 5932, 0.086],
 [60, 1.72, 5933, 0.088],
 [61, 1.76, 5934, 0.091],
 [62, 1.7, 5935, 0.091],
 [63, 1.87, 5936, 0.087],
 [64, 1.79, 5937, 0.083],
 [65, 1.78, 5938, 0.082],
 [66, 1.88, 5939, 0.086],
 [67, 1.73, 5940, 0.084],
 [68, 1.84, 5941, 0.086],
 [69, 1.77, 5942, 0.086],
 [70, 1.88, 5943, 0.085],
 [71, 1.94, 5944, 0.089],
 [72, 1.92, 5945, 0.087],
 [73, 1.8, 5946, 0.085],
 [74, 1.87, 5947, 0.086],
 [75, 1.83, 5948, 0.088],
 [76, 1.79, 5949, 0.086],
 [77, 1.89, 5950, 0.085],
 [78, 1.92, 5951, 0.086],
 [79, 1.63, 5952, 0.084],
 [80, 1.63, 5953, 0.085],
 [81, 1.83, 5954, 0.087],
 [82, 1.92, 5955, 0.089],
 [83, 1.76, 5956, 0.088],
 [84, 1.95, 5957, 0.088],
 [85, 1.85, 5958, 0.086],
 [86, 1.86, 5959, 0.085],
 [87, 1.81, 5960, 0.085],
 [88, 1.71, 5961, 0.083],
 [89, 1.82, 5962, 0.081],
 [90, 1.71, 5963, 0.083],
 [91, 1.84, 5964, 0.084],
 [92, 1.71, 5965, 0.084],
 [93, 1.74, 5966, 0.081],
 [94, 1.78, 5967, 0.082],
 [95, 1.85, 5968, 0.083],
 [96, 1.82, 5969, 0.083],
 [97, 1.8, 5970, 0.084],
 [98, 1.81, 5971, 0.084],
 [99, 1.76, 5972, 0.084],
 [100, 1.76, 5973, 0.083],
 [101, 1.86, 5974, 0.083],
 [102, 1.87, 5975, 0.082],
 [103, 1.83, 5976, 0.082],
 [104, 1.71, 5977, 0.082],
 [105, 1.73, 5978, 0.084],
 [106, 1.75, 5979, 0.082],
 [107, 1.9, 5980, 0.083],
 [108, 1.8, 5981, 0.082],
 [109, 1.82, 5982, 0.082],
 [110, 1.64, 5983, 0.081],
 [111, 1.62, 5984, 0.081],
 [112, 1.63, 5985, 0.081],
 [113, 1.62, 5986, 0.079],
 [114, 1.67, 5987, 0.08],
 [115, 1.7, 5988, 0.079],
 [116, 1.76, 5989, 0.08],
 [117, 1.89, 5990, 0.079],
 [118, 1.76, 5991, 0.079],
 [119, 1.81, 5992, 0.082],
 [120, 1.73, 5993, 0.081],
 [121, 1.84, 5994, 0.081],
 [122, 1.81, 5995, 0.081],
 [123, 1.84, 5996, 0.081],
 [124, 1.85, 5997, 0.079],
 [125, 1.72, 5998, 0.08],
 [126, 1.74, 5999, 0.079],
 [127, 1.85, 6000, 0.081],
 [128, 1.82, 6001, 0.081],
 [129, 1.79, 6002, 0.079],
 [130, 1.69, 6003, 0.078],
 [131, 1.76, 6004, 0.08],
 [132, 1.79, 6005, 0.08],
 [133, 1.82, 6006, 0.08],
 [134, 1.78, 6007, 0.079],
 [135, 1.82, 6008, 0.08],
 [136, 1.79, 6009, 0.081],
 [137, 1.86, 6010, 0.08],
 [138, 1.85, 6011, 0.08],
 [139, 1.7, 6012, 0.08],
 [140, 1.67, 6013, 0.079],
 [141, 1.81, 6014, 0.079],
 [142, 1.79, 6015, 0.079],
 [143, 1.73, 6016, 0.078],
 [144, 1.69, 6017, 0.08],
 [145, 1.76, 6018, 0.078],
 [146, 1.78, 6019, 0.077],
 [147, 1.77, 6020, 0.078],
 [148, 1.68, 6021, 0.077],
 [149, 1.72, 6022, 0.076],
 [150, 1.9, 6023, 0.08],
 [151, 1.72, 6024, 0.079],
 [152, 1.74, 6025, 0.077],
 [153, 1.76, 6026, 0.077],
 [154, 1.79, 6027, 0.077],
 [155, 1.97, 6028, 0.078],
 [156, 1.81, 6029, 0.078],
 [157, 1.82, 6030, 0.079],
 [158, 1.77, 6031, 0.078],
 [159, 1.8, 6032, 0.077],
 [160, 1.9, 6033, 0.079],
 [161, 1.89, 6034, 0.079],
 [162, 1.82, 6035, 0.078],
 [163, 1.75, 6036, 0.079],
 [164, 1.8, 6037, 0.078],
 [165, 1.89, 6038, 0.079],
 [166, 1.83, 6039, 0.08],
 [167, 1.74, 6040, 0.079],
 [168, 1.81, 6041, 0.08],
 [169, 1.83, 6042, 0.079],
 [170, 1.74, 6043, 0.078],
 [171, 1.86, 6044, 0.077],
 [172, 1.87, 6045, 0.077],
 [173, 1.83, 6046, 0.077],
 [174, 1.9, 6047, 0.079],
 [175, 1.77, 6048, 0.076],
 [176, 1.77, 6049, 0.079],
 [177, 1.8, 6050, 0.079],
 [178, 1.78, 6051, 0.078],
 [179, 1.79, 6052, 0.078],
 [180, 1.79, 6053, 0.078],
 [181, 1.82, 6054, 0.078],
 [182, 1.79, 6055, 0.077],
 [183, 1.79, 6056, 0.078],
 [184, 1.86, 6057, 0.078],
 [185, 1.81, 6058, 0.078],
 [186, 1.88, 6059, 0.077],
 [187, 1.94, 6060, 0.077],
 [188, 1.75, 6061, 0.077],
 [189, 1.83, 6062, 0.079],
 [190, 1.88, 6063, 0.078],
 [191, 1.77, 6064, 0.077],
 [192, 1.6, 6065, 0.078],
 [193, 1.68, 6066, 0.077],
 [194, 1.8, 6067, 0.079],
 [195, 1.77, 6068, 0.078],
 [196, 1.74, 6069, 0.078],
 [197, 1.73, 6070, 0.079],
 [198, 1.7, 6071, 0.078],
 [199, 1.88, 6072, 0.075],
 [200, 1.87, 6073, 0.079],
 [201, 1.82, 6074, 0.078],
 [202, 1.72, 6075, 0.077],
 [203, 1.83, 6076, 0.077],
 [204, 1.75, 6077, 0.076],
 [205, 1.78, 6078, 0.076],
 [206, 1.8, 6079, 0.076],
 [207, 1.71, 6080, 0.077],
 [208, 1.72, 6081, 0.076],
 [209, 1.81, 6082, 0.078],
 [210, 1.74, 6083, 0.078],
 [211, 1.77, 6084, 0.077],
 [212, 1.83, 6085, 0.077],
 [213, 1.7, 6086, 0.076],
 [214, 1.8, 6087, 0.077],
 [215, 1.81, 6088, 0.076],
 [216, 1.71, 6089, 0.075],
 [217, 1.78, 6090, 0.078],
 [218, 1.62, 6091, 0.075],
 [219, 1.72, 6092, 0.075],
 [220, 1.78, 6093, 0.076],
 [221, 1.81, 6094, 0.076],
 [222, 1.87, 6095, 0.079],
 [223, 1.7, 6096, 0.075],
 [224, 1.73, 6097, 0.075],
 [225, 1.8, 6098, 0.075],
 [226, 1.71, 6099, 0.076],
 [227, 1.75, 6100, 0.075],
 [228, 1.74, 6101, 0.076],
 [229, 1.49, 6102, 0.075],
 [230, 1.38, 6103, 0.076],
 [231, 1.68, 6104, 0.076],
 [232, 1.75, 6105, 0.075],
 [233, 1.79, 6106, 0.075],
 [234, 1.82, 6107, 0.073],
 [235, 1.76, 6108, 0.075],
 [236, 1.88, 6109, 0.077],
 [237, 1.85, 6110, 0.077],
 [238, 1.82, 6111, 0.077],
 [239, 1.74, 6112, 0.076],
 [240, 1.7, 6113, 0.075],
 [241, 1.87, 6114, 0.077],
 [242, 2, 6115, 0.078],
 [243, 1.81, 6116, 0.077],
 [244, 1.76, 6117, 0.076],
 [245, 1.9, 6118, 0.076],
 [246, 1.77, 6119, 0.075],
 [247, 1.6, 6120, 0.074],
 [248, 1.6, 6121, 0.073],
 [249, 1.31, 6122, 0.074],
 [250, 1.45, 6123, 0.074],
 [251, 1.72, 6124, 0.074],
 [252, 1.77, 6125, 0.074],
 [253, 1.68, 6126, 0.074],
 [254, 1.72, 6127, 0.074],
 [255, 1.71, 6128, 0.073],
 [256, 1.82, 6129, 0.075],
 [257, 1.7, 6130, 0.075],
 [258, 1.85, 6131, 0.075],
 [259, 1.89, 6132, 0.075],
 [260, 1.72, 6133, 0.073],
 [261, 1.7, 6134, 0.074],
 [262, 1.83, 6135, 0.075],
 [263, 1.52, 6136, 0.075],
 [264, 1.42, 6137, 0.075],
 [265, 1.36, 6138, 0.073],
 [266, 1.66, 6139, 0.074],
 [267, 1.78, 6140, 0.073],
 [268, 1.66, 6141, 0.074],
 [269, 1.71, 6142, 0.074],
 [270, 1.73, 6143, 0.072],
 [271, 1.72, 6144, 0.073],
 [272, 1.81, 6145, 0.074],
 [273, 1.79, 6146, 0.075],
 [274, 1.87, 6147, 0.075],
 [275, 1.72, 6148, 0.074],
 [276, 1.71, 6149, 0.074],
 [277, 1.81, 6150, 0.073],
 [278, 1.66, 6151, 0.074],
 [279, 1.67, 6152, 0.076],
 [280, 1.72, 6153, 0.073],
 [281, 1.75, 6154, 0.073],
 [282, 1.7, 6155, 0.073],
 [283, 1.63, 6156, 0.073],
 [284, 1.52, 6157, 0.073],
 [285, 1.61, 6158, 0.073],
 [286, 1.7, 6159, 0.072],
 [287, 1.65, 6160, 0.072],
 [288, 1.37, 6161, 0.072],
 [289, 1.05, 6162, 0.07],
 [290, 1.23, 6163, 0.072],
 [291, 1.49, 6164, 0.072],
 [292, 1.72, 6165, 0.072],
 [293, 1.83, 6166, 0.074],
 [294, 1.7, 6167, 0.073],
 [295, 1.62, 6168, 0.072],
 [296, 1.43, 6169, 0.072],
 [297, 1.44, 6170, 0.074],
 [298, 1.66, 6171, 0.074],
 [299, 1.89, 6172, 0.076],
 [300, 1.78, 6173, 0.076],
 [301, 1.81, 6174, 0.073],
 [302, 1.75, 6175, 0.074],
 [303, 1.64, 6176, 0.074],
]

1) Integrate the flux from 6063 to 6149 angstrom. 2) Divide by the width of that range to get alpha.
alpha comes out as 1.74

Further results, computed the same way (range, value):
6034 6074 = 1.8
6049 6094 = 1.78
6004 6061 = 1.8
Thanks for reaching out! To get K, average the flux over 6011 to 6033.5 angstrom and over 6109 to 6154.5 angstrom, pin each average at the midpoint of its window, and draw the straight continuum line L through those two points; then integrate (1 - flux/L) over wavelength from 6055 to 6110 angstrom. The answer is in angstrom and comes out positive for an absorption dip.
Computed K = -0.5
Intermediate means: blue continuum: 1.78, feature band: 1.76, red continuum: 1.72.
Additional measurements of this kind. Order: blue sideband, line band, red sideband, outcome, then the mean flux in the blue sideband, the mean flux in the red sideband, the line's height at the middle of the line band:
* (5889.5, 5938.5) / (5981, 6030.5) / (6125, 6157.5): -2.5 angstrom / 1.67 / 1.71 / 1.69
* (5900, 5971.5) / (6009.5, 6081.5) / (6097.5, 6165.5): -2.2 angstrom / 1.81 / 1.68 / 1.74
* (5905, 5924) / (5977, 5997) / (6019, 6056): 0.6 angstrom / 1.82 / 1.81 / 1.81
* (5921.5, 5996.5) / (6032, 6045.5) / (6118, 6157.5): -0.6 angstrom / 1.79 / 1.69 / 1.75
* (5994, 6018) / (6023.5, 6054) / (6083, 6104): -0.9 angstrom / 1.78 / 1.72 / 1.76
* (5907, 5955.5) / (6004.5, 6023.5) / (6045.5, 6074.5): 0.3 angstrom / 1.81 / 1.8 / 1.8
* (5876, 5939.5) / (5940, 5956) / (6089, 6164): -1.5 angstrom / 1.66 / 1.69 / 1.67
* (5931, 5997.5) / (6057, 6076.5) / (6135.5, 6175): -0.9 angstrom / 1.79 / 1.64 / 1.71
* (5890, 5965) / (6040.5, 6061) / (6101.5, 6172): -1.5 angstrom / 1.73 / 1.68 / 1.7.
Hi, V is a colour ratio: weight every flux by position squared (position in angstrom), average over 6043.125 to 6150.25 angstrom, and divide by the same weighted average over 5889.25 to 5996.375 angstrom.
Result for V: 1.06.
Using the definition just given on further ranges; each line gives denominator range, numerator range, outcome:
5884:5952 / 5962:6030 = 1.08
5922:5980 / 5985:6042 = 1.01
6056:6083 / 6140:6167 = 0.95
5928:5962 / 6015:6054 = 1.02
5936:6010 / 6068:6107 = 1.01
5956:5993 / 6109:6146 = 1.02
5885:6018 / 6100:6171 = 1.03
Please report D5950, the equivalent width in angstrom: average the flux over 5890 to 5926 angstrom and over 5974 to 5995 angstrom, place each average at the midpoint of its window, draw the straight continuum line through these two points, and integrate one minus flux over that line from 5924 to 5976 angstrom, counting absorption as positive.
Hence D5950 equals -2.9 angstrom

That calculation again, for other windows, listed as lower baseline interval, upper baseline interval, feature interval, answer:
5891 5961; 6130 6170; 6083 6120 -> -2.0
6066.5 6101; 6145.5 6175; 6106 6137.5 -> -0.5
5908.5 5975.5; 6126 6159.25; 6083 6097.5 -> -0.2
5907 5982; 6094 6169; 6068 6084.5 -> -0.5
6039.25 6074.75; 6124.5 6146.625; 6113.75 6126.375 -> 0.1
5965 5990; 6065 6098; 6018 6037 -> -0.4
